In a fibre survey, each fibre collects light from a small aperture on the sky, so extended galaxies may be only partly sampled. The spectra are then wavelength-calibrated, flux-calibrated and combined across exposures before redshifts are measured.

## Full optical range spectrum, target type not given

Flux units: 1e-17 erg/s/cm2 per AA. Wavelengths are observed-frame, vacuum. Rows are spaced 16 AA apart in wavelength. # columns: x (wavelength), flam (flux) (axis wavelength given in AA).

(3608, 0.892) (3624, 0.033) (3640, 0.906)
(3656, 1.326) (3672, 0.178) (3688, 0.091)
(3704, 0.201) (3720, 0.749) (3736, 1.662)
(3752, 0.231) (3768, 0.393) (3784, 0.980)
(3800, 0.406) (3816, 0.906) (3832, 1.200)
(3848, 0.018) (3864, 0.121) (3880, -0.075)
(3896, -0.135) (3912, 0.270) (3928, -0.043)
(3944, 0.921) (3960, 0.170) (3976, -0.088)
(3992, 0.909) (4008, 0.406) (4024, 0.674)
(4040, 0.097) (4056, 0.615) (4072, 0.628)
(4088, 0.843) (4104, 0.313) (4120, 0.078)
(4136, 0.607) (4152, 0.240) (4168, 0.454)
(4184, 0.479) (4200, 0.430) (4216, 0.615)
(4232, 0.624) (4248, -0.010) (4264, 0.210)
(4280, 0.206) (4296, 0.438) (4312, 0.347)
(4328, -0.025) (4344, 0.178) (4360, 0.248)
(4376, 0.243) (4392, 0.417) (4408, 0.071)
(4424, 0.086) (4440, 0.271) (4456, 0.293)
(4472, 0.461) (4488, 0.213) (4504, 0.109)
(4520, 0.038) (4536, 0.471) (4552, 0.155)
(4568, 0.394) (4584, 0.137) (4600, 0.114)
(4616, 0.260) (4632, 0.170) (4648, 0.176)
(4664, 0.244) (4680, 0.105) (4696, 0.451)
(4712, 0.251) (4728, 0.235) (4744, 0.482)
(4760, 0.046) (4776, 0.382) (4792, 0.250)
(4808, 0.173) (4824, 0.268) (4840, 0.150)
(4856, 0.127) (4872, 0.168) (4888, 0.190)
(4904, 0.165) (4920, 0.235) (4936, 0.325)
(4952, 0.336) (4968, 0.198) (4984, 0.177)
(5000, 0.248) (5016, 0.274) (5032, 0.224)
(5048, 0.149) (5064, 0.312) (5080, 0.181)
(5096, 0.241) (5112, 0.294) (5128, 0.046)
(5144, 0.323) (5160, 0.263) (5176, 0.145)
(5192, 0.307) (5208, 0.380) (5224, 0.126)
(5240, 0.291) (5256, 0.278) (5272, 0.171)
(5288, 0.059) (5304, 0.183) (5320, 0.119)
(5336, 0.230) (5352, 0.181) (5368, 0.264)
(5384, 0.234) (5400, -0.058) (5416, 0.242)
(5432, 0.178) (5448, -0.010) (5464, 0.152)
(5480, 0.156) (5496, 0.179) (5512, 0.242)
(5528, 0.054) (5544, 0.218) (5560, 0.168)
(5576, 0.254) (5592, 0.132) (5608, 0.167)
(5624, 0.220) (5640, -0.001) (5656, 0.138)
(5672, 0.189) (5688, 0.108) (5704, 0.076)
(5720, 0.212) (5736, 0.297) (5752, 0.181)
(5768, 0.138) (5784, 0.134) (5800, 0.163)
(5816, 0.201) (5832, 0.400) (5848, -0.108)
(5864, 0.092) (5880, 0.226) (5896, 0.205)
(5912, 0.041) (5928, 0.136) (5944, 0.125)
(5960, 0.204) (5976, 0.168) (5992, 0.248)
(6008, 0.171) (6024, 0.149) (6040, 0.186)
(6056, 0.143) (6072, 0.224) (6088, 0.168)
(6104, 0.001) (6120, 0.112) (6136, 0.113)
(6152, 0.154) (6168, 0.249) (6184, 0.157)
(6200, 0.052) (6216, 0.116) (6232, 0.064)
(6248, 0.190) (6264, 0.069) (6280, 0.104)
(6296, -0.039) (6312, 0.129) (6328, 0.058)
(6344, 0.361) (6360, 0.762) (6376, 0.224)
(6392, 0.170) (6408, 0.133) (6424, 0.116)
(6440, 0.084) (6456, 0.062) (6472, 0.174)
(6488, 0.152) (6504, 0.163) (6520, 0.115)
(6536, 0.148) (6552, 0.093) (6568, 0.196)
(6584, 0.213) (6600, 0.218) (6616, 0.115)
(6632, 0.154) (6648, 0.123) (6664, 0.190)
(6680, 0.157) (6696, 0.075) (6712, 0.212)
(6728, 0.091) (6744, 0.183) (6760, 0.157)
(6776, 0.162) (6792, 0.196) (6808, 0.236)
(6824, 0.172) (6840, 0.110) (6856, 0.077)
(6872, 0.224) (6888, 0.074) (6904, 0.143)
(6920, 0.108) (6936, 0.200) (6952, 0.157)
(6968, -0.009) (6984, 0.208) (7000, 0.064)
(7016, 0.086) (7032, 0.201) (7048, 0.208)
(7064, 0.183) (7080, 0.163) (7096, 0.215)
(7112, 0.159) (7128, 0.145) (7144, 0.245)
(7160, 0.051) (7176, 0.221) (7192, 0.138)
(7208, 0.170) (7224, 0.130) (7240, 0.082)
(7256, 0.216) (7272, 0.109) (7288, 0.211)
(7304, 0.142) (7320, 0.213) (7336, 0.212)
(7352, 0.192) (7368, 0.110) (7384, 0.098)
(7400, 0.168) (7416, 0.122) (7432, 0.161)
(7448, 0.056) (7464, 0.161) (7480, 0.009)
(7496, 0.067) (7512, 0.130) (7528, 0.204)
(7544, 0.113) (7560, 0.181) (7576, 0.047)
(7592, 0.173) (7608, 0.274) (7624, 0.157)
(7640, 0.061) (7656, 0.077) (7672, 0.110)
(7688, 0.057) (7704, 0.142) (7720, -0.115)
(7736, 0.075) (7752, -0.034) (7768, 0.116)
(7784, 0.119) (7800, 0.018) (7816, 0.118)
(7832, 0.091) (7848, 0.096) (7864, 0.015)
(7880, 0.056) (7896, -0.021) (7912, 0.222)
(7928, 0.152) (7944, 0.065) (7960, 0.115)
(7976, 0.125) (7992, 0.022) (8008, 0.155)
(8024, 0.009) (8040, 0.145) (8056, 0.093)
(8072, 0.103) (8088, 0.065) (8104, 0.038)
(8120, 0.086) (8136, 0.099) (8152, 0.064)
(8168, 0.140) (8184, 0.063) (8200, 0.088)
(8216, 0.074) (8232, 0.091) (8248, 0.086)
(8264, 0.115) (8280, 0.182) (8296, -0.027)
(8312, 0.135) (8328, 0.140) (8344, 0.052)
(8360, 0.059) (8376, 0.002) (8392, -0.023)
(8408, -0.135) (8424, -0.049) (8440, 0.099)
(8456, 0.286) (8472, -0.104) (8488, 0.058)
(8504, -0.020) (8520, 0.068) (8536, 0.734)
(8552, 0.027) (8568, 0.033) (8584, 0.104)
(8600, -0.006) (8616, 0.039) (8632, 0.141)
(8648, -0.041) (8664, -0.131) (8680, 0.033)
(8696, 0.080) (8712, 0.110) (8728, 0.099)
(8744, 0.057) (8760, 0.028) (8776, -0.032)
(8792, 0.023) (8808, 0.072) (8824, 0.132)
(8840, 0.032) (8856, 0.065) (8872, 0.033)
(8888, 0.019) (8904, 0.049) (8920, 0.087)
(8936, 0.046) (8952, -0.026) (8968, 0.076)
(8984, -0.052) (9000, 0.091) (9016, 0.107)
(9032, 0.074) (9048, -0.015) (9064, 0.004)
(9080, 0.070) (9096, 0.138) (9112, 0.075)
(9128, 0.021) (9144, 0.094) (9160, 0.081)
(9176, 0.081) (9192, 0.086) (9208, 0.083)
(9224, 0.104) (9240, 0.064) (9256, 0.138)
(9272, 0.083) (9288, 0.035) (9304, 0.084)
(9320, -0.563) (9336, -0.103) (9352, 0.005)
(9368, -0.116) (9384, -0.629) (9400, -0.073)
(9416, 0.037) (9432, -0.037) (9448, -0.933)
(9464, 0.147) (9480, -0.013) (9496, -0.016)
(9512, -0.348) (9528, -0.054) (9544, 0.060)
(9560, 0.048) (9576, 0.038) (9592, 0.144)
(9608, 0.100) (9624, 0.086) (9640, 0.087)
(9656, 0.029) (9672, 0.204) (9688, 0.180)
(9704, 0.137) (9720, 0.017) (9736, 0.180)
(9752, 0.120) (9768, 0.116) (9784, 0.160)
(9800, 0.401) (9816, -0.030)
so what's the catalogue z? 0.704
